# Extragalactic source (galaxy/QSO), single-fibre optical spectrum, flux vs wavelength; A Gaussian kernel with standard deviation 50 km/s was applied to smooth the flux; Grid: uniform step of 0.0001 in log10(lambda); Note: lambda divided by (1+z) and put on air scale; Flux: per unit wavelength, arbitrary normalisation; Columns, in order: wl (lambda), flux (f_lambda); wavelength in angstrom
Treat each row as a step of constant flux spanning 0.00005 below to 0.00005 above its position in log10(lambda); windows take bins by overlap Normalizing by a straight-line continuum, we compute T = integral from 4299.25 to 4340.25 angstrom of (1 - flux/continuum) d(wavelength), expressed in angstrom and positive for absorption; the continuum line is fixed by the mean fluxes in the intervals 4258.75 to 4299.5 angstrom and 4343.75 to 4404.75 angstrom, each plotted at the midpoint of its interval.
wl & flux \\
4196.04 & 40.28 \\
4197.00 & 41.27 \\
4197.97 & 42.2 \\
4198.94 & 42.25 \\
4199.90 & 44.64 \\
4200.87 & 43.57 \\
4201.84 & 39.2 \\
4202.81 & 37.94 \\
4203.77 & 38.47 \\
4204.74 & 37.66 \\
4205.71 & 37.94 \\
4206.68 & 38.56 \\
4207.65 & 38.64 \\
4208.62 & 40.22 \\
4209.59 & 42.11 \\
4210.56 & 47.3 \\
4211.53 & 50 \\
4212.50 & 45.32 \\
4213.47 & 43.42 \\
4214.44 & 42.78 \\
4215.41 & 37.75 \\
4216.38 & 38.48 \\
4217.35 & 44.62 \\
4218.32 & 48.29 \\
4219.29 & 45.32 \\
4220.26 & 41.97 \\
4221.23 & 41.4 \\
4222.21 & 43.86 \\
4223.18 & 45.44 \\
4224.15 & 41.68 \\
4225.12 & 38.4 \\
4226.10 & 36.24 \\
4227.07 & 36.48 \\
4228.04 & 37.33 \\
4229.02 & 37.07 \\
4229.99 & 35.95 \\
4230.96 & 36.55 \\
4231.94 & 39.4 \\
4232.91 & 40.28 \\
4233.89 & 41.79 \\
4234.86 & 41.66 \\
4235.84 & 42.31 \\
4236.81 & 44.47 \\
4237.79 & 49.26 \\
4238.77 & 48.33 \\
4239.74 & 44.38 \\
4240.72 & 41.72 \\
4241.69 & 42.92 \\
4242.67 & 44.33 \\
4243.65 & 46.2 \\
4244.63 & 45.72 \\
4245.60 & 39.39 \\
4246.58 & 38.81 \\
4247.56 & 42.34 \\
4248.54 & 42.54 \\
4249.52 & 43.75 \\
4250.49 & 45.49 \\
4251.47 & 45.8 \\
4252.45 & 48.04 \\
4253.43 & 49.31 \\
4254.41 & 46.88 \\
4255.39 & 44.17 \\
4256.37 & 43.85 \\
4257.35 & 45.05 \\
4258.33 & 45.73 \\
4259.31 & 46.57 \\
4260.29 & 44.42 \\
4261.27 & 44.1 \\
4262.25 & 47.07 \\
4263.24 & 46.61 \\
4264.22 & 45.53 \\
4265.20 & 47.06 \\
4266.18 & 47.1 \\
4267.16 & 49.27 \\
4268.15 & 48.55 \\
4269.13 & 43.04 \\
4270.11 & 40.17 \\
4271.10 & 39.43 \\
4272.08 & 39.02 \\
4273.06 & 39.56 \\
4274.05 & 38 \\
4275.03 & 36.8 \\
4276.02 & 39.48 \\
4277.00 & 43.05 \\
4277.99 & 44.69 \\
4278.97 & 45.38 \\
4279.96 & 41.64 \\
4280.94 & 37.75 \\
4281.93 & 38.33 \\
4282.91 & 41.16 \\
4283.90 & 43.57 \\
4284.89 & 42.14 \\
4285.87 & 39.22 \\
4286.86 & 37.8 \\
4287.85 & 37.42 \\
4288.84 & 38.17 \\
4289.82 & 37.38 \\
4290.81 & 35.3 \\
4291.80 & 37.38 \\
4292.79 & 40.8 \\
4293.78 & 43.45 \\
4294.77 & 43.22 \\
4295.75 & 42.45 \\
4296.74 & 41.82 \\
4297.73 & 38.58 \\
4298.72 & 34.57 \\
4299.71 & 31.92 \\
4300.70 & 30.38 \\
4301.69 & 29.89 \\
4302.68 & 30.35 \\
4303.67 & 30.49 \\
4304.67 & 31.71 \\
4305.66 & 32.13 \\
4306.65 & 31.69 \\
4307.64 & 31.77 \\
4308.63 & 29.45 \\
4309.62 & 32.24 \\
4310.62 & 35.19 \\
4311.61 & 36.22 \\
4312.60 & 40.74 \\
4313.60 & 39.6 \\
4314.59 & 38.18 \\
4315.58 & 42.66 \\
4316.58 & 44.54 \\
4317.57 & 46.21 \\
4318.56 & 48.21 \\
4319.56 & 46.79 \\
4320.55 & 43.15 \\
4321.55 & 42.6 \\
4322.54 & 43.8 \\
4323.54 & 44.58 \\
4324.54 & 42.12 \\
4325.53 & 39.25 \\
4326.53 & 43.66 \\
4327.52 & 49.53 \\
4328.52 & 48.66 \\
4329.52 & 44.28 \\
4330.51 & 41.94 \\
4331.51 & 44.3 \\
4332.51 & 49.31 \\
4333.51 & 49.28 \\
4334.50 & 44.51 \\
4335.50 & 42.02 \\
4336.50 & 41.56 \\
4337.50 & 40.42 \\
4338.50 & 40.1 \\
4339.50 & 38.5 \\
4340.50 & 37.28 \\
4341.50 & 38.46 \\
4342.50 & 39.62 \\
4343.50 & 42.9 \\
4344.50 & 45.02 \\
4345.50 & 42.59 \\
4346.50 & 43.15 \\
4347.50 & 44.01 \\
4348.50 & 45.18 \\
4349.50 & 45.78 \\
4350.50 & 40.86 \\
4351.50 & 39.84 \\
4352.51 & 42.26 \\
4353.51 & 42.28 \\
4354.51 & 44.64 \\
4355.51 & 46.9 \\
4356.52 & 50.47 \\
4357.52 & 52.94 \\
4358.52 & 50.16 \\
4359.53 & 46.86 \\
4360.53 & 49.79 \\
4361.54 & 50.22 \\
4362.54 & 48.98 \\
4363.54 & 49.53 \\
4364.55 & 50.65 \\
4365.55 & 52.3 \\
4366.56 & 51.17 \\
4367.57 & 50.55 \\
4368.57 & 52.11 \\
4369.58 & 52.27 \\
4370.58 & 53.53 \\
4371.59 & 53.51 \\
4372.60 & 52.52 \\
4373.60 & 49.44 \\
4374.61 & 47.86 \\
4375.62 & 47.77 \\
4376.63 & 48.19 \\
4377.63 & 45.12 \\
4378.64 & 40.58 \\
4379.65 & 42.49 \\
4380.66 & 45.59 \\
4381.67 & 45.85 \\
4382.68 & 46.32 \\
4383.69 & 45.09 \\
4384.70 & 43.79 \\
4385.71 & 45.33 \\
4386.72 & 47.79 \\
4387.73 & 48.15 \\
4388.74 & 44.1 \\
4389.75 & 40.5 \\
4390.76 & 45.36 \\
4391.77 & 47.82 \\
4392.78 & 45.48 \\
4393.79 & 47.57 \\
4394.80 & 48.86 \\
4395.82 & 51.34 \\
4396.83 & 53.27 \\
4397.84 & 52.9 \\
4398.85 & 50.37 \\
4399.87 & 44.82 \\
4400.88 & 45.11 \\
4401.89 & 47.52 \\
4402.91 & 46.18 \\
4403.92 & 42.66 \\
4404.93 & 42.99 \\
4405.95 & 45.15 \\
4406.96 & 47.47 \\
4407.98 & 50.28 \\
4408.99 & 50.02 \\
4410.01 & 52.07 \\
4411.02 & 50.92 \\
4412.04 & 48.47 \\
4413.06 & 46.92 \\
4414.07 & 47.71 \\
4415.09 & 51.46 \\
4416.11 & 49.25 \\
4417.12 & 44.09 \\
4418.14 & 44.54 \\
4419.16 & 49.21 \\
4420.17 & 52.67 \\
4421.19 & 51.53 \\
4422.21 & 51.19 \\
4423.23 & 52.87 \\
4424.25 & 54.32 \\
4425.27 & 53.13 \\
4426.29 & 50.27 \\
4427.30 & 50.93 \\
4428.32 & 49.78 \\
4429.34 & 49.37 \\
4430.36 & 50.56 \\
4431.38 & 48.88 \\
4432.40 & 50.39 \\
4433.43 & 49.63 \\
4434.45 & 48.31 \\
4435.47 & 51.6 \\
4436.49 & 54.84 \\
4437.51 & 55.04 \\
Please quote 3.9 angstrom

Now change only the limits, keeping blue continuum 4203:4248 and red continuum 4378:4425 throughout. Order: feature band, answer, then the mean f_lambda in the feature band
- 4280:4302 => 2.7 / 38.5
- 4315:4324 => 0.0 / 44.7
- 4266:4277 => 0.4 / 41.8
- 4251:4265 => -1.0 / 46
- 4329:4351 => 1.3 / 42.8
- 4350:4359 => 0.1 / 45.6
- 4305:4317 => 2.3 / 36.1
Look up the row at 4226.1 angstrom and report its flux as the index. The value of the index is 36.24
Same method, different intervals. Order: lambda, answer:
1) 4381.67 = 45.85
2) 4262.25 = 47.07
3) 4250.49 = 45.49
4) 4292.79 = 40.8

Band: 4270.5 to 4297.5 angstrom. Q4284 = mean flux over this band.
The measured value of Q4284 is 40.1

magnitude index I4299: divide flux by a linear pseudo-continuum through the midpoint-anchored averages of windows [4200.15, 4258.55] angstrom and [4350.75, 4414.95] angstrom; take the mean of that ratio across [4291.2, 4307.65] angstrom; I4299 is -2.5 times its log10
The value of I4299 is 0.252 mag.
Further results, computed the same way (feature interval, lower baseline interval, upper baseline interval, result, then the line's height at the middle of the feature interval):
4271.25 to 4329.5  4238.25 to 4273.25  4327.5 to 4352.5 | 0.12 mag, 43.7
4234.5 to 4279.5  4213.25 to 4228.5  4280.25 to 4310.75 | -0.13 mag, 39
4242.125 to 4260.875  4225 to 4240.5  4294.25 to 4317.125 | -0.14 mag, 39.4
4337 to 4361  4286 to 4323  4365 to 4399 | 0.00 mag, 43.7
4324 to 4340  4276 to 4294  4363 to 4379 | 0.04 mag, 45.5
